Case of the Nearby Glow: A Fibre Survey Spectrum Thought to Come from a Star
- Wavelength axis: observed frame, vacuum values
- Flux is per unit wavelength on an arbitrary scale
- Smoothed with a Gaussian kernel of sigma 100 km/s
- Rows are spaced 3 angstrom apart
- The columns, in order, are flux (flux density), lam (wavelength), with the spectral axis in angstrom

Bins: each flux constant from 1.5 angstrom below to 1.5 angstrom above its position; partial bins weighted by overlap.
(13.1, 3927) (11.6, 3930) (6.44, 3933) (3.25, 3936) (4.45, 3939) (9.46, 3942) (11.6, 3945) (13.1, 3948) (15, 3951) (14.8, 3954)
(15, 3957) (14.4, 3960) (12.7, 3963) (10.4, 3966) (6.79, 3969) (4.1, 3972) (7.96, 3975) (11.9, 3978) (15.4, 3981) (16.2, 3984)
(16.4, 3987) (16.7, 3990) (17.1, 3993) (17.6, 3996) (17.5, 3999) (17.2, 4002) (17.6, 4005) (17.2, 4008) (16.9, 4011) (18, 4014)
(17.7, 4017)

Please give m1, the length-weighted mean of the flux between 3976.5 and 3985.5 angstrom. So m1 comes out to 14.5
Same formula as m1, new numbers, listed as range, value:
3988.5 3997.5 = 17.1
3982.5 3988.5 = 16.3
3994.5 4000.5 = 17.6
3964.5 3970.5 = 8.6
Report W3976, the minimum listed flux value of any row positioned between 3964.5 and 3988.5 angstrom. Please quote 4.1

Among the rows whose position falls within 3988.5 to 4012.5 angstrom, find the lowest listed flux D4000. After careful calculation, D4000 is 16.7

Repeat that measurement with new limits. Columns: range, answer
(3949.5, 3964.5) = 12.7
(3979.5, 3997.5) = 15.4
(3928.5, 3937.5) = 3.25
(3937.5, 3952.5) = 4.45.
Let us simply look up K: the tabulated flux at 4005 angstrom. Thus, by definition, 17.6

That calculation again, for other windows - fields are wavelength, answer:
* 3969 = 6.79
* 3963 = 12.7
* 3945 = 11.6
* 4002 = 17.2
